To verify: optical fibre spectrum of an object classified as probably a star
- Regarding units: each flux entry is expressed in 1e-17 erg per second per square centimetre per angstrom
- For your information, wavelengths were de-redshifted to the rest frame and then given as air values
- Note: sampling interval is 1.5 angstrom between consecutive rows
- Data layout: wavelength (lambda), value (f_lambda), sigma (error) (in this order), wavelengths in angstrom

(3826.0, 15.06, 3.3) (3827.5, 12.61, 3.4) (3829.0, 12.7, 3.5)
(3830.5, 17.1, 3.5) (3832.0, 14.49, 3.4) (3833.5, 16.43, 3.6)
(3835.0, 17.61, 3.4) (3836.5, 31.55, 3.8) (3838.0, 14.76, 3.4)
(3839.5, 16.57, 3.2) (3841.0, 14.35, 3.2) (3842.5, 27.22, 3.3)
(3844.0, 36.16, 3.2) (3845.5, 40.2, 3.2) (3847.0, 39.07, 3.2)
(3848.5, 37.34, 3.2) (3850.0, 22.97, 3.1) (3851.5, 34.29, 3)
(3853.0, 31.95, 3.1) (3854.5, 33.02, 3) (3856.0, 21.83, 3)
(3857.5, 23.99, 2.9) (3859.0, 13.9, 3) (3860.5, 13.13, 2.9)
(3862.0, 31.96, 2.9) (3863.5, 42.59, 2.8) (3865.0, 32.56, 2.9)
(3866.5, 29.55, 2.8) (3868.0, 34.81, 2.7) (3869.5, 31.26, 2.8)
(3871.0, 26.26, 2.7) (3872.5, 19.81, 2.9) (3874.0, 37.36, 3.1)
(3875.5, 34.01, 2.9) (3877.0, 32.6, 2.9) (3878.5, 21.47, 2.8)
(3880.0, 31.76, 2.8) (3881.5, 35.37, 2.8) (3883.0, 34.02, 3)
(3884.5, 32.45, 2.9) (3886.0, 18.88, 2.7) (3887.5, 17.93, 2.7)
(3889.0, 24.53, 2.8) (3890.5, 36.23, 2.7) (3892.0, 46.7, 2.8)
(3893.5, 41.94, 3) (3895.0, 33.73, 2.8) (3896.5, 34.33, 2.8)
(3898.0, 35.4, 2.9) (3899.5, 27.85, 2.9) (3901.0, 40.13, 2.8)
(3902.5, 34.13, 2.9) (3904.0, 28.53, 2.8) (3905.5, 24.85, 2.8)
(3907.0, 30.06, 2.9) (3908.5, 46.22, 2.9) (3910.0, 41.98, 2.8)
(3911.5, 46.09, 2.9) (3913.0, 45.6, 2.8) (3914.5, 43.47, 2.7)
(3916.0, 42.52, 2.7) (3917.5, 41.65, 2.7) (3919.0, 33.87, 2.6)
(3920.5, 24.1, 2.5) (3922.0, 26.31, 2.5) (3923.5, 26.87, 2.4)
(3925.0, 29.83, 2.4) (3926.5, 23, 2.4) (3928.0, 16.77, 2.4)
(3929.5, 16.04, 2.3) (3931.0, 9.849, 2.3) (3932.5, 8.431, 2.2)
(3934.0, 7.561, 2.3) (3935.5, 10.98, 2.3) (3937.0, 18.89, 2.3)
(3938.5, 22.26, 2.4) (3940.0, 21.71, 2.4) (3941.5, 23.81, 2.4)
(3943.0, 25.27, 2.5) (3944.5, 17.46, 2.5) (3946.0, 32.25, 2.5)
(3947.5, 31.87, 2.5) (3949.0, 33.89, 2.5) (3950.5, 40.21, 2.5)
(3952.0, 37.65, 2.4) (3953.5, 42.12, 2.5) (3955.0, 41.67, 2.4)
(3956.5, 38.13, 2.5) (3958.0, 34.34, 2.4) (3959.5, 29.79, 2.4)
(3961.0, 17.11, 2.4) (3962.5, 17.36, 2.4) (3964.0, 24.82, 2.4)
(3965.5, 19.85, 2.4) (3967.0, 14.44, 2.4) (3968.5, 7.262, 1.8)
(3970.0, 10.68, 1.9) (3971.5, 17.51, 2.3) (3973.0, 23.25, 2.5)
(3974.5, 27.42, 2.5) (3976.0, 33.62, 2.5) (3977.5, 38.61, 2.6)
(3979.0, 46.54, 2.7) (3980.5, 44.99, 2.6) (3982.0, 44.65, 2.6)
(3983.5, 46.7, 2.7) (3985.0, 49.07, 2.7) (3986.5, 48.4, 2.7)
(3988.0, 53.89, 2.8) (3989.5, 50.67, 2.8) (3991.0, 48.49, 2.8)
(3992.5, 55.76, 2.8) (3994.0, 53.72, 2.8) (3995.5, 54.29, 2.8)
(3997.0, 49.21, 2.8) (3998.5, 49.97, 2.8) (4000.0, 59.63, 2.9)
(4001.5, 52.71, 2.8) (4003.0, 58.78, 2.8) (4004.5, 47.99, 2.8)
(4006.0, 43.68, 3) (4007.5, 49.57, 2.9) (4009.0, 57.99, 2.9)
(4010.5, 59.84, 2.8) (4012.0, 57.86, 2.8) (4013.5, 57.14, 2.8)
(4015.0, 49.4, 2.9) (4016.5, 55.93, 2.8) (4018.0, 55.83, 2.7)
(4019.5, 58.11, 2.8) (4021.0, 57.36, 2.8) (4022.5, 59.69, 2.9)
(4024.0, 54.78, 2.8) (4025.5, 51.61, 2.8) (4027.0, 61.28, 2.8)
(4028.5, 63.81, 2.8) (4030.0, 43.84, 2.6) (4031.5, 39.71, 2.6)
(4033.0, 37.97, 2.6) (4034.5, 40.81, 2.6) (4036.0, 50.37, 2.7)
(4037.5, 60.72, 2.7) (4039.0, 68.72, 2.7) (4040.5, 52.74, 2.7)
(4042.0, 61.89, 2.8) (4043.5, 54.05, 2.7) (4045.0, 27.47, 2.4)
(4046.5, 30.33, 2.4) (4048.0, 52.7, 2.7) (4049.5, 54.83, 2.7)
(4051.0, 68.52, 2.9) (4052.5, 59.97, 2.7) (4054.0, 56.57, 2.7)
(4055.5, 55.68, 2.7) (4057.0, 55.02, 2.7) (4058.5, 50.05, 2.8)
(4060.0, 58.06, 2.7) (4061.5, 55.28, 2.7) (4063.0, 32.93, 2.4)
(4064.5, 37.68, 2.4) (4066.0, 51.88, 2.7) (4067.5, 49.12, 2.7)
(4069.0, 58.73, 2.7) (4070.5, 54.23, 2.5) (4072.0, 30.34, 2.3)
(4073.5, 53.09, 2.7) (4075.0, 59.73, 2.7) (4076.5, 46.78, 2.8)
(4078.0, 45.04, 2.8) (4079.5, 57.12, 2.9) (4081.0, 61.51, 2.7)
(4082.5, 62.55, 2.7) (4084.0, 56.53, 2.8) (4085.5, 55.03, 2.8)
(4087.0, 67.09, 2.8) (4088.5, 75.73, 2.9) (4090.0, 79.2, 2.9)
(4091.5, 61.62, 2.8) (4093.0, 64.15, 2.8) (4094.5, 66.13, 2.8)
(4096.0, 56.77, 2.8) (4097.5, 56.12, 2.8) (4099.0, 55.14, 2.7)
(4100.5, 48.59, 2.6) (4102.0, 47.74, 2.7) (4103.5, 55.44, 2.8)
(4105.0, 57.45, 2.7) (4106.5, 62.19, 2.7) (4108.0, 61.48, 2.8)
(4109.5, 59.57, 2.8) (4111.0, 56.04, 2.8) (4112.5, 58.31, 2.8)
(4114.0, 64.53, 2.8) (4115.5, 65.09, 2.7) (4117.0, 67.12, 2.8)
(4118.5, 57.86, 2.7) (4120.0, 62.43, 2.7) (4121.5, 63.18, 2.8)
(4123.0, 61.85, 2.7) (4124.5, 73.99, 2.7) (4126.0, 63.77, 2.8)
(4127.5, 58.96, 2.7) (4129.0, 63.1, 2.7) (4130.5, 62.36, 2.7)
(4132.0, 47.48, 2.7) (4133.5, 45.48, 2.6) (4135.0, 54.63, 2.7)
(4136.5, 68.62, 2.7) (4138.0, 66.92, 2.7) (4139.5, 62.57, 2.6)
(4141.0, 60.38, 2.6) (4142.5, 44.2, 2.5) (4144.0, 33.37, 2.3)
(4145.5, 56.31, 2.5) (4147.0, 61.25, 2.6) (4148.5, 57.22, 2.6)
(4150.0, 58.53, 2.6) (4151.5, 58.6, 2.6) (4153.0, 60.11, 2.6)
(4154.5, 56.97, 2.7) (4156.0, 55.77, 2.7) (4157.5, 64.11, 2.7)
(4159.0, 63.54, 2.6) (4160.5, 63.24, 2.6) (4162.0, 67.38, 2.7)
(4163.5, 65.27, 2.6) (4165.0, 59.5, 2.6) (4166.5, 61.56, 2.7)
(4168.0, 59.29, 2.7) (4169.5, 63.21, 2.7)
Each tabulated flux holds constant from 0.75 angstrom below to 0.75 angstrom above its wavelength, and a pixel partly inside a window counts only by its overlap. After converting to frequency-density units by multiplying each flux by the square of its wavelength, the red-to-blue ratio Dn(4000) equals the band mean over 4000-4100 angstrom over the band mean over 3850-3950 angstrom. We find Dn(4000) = 2.01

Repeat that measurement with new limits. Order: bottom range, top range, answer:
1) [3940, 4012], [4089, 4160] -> 1.66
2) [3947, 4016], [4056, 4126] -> 1.48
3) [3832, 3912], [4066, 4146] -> 2.17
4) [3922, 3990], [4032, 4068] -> 1.88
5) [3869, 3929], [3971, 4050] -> 1.62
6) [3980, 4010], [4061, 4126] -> 1.18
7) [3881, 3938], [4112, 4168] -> 2.25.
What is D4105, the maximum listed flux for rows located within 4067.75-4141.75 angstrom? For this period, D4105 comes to 79.2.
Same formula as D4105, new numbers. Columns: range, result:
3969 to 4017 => 59.84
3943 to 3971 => 42.12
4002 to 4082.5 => 68.72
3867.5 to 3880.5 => 37.36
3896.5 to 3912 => 46.22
